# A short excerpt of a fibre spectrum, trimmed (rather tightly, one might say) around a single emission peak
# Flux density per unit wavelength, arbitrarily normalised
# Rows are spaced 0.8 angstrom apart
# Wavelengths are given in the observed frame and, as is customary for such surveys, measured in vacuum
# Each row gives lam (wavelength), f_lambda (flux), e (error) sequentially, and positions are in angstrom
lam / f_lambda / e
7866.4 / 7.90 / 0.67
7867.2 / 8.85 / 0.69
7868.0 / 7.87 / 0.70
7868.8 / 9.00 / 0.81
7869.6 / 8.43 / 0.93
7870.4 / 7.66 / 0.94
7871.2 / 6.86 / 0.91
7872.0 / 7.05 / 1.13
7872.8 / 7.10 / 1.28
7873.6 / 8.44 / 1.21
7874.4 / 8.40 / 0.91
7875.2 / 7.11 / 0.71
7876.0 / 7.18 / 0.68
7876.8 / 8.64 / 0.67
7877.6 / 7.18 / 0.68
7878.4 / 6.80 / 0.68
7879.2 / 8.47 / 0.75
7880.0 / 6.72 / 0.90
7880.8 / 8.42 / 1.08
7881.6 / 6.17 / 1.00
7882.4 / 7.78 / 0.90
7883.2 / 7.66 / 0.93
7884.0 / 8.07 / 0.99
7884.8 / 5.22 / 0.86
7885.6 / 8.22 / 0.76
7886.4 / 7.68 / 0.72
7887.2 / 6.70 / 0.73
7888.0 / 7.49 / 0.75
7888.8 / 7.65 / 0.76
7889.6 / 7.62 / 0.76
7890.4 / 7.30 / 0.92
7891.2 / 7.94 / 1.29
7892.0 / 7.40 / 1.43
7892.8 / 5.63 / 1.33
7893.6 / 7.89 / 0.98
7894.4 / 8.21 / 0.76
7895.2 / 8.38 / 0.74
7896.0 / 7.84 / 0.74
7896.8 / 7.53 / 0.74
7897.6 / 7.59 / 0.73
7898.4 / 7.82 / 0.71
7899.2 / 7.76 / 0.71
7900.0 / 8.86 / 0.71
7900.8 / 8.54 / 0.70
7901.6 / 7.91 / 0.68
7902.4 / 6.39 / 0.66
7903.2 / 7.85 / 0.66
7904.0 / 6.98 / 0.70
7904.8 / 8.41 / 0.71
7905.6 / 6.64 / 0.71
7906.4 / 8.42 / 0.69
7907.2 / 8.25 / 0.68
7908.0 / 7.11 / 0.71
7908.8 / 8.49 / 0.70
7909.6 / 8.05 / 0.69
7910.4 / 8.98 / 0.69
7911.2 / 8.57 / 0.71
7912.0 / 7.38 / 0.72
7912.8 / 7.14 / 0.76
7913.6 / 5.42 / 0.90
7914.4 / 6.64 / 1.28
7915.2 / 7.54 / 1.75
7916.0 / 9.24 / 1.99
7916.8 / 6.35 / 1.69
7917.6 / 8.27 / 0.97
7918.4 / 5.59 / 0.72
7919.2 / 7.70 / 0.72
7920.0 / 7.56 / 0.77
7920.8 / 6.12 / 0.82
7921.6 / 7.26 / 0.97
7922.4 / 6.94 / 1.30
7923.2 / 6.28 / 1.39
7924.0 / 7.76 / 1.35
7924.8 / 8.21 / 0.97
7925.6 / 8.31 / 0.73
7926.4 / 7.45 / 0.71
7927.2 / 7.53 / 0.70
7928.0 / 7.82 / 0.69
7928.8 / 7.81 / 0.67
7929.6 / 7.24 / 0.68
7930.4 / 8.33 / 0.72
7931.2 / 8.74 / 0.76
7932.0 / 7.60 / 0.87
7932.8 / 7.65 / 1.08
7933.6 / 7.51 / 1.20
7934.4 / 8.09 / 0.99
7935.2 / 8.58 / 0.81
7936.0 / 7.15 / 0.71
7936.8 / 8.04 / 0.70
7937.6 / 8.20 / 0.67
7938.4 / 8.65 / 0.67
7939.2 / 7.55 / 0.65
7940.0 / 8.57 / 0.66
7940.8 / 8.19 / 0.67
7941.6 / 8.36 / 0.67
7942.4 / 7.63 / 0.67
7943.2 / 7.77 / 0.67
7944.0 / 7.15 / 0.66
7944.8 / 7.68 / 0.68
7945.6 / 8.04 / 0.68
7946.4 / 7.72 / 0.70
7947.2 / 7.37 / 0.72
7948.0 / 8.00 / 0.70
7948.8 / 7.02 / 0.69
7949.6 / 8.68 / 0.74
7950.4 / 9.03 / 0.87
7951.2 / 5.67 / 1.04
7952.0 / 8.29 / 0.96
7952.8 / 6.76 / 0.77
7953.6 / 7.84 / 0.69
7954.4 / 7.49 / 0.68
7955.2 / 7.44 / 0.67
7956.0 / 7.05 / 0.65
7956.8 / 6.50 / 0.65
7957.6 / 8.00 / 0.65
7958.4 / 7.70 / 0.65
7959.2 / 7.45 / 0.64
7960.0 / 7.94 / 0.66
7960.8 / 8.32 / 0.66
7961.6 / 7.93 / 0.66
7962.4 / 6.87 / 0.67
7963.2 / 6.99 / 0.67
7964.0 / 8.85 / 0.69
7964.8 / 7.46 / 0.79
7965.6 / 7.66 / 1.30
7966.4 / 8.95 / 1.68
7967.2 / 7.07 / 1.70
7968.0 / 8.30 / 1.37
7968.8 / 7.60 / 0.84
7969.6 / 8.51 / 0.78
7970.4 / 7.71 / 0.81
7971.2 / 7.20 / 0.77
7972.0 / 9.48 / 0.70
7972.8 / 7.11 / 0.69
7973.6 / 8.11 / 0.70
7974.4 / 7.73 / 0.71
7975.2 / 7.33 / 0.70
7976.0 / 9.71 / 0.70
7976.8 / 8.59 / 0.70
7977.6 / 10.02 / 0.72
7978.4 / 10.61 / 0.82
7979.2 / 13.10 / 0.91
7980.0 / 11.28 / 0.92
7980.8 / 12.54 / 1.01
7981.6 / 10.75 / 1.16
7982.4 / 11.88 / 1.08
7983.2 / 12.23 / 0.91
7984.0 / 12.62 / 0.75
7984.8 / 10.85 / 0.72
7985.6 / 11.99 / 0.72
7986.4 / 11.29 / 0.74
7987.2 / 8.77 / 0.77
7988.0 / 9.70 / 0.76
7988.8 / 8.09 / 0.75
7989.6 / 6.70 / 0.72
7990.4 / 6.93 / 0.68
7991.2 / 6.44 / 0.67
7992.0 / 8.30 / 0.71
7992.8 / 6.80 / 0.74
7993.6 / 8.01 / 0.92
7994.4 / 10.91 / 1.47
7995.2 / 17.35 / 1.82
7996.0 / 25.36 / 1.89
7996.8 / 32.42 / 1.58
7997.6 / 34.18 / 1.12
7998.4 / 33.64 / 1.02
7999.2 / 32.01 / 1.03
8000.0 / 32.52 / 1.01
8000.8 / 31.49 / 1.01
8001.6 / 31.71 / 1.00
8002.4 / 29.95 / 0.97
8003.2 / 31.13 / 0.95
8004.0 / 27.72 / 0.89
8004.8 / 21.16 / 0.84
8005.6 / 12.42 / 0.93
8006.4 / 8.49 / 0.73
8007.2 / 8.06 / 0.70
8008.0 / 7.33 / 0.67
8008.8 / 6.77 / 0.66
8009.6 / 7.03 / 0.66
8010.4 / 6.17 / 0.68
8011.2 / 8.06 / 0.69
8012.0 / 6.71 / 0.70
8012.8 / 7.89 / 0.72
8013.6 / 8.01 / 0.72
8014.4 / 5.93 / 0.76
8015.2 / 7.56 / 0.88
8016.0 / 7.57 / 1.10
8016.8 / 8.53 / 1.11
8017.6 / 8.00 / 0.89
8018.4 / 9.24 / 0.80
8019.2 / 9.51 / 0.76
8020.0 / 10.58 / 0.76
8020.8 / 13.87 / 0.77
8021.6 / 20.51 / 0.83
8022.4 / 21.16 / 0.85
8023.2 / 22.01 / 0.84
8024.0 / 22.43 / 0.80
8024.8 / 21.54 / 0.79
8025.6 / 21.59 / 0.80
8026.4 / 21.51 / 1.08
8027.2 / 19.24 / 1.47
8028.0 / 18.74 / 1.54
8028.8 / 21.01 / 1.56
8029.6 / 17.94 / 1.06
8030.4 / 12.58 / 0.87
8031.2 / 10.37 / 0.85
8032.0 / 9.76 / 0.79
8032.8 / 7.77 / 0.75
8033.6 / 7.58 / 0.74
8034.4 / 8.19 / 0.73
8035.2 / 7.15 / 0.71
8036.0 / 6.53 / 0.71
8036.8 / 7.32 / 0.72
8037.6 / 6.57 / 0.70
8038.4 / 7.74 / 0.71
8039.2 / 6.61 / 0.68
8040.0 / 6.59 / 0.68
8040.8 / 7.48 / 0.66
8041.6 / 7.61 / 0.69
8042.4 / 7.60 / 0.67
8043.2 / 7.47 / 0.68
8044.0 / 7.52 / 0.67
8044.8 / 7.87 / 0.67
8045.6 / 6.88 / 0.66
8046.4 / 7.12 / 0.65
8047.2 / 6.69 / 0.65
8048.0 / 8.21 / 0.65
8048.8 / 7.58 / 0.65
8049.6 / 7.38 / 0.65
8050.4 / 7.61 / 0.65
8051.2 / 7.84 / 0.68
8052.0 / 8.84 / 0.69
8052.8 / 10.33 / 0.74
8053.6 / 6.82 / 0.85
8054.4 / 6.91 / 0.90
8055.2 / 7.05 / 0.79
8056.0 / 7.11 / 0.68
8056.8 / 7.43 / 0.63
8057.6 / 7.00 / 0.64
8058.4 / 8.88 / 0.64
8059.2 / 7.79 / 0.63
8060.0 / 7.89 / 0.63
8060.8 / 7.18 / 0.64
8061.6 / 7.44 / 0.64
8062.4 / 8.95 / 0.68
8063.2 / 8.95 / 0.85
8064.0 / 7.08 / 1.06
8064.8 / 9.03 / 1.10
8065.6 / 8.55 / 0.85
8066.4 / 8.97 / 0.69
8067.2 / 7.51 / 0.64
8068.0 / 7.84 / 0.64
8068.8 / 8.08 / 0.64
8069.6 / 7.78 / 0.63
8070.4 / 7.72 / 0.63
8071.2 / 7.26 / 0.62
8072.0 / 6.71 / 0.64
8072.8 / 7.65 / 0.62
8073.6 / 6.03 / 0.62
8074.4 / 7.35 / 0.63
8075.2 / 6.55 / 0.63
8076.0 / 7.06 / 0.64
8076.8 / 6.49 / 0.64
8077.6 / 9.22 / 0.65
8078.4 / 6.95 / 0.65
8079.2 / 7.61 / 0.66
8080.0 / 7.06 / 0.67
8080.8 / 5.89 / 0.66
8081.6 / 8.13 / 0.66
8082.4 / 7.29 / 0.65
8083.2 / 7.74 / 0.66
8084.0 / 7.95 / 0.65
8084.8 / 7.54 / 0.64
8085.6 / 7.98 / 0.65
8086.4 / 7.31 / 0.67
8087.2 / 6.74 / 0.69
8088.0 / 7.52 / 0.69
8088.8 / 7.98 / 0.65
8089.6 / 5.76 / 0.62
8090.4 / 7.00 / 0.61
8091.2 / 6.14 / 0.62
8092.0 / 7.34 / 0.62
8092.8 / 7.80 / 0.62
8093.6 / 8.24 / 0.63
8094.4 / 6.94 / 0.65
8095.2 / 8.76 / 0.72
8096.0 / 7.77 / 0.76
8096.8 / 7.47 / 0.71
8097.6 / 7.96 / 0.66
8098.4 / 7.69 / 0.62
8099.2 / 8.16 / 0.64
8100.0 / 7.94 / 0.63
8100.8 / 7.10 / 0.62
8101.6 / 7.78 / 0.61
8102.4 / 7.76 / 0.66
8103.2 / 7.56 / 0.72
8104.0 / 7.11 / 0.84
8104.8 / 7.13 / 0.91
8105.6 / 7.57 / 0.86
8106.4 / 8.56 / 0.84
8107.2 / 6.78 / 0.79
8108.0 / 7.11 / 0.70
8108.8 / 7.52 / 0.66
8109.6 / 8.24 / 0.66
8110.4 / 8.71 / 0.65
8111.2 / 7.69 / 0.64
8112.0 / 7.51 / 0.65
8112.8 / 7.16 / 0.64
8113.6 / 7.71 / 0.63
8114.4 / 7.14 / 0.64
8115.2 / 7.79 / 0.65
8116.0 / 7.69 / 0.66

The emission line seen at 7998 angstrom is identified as Halpha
